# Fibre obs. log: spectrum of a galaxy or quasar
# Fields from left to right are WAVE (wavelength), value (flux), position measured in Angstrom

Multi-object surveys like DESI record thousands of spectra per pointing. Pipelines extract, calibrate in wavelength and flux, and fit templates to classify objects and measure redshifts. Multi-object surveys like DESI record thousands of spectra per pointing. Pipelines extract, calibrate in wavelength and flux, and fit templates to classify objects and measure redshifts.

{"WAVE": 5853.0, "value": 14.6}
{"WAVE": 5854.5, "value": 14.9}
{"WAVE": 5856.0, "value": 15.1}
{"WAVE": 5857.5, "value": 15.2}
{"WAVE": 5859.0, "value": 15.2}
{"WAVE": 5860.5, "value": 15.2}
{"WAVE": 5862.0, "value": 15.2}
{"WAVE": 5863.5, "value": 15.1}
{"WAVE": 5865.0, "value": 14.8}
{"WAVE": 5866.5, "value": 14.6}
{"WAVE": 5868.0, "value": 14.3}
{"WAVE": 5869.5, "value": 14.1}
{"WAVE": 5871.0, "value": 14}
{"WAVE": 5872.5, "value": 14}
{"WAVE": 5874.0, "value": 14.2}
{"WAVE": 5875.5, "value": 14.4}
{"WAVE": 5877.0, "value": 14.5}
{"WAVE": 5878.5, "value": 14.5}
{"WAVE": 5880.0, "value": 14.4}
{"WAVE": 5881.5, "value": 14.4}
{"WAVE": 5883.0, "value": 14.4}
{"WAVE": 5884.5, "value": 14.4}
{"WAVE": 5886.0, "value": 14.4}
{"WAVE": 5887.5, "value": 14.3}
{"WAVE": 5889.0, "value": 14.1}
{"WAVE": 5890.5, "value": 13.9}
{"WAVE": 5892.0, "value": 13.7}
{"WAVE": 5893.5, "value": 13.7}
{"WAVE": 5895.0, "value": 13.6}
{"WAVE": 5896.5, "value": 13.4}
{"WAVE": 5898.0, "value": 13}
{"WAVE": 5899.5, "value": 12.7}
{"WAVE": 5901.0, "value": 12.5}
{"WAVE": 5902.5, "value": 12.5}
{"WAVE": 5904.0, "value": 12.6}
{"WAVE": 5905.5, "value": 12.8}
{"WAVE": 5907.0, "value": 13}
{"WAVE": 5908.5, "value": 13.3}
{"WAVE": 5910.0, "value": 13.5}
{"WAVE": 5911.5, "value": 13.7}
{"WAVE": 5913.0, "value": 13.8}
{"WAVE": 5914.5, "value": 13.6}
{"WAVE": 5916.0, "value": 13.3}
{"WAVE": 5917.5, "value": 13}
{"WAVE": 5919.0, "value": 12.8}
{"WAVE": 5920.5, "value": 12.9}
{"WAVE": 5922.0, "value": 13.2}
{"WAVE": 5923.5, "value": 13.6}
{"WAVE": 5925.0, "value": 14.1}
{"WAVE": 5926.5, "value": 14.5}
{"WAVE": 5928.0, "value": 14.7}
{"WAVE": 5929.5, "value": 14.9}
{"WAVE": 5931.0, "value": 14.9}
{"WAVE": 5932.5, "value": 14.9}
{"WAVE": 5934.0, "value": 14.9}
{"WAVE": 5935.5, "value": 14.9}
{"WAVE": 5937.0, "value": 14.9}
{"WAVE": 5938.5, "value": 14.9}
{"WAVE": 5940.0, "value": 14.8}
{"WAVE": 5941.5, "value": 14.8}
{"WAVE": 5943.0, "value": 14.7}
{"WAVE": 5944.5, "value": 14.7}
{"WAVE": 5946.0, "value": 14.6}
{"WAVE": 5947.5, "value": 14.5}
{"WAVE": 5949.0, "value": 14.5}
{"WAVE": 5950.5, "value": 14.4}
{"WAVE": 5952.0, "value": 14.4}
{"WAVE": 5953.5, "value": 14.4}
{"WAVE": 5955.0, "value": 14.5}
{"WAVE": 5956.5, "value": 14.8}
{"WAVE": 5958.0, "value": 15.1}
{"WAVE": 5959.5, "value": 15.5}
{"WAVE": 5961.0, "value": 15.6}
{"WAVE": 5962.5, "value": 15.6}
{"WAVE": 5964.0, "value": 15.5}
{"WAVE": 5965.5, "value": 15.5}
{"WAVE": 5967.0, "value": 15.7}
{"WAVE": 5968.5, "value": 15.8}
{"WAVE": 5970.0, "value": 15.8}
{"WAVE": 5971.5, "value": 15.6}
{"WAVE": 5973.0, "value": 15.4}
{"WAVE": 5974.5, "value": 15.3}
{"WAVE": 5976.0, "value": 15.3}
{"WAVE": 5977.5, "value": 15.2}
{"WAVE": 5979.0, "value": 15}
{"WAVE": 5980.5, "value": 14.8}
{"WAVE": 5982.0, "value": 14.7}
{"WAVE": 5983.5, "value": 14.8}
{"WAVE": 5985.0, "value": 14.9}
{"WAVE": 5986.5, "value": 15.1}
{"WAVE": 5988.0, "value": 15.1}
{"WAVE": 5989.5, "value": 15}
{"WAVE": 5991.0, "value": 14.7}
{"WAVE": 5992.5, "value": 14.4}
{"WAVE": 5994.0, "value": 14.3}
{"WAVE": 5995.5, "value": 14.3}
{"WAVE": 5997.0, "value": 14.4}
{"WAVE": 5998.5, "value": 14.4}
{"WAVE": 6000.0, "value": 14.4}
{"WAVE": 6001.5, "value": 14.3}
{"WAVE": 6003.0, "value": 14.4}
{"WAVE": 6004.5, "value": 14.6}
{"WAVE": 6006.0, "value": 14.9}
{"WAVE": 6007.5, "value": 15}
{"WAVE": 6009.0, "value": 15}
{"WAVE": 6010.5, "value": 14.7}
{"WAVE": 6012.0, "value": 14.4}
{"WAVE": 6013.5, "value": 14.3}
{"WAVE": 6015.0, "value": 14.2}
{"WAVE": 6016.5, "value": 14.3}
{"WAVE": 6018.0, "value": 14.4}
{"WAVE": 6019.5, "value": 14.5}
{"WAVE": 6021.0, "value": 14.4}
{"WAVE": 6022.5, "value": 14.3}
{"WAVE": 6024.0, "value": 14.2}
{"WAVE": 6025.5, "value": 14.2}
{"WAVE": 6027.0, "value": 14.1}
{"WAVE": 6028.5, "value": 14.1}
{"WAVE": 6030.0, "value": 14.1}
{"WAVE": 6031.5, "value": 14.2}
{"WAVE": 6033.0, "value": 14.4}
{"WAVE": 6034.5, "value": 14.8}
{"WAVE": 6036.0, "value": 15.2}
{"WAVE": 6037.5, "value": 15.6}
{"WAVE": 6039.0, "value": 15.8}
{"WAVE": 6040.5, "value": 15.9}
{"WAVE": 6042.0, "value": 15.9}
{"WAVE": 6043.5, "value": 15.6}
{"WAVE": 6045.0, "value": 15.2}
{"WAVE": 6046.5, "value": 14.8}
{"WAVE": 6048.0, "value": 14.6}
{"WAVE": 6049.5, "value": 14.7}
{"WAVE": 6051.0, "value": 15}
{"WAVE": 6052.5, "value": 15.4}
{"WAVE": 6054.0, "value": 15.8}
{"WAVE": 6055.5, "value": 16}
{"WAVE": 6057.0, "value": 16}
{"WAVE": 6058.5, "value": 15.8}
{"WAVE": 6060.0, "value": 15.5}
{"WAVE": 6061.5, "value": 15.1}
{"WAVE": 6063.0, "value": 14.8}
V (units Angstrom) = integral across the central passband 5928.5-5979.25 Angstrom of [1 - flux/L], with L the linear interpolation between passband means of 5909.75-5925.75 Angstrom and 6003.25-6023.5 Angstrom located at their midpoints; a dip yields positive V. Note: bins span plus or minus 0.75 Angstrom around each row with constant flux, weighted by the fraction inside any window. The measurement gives -4.42 Angstrom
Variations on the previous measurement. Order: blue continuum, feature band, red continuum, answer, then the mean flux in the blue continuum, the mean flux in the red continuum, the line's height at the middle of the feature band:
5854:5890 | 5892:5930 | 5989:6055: 3.2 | 14.6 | 14.7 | 14.6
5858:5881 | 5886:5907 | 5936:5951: 1.9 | 14.6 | 14.7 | 14.6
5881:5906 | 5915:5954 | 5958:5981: 0.7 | 13.6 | 15.4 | 14.6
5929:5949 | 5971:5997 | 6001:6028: -0.6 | 14.8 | 14.5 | 14.6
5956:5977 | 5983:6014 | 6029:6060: 1.5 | 15.5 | 15.2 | 15.4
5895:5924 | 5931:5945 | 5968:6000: -1.0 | 13.1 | 14.9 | 13.8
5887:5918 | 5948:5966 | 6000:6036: -1.4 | 13.3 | 14.4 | 13.9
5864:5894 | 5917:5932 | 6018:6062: 0.6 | 14.3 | 15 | 14.5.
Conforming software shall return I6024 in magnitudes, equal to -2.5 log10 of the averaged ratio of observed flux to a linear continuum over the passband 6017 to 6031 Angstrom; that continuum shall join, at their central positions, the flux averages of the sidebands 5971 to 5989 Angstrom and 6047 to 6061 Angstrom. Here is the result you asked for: 0.075 mag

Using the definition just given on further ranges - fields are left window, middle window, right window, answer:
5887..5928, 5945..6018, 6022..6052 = -0.05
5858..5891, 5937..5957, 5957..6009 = 0.02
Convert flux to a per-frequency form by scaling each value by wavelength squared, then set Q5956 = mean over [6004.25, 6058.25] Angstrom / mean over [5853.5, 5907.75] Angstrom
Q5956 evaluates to 1.11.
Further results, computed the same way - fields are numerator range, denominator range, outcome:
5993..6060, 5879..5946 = 1.11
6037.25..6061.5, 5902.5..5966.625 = 1.12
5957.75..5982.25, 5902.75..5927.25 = 1.18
